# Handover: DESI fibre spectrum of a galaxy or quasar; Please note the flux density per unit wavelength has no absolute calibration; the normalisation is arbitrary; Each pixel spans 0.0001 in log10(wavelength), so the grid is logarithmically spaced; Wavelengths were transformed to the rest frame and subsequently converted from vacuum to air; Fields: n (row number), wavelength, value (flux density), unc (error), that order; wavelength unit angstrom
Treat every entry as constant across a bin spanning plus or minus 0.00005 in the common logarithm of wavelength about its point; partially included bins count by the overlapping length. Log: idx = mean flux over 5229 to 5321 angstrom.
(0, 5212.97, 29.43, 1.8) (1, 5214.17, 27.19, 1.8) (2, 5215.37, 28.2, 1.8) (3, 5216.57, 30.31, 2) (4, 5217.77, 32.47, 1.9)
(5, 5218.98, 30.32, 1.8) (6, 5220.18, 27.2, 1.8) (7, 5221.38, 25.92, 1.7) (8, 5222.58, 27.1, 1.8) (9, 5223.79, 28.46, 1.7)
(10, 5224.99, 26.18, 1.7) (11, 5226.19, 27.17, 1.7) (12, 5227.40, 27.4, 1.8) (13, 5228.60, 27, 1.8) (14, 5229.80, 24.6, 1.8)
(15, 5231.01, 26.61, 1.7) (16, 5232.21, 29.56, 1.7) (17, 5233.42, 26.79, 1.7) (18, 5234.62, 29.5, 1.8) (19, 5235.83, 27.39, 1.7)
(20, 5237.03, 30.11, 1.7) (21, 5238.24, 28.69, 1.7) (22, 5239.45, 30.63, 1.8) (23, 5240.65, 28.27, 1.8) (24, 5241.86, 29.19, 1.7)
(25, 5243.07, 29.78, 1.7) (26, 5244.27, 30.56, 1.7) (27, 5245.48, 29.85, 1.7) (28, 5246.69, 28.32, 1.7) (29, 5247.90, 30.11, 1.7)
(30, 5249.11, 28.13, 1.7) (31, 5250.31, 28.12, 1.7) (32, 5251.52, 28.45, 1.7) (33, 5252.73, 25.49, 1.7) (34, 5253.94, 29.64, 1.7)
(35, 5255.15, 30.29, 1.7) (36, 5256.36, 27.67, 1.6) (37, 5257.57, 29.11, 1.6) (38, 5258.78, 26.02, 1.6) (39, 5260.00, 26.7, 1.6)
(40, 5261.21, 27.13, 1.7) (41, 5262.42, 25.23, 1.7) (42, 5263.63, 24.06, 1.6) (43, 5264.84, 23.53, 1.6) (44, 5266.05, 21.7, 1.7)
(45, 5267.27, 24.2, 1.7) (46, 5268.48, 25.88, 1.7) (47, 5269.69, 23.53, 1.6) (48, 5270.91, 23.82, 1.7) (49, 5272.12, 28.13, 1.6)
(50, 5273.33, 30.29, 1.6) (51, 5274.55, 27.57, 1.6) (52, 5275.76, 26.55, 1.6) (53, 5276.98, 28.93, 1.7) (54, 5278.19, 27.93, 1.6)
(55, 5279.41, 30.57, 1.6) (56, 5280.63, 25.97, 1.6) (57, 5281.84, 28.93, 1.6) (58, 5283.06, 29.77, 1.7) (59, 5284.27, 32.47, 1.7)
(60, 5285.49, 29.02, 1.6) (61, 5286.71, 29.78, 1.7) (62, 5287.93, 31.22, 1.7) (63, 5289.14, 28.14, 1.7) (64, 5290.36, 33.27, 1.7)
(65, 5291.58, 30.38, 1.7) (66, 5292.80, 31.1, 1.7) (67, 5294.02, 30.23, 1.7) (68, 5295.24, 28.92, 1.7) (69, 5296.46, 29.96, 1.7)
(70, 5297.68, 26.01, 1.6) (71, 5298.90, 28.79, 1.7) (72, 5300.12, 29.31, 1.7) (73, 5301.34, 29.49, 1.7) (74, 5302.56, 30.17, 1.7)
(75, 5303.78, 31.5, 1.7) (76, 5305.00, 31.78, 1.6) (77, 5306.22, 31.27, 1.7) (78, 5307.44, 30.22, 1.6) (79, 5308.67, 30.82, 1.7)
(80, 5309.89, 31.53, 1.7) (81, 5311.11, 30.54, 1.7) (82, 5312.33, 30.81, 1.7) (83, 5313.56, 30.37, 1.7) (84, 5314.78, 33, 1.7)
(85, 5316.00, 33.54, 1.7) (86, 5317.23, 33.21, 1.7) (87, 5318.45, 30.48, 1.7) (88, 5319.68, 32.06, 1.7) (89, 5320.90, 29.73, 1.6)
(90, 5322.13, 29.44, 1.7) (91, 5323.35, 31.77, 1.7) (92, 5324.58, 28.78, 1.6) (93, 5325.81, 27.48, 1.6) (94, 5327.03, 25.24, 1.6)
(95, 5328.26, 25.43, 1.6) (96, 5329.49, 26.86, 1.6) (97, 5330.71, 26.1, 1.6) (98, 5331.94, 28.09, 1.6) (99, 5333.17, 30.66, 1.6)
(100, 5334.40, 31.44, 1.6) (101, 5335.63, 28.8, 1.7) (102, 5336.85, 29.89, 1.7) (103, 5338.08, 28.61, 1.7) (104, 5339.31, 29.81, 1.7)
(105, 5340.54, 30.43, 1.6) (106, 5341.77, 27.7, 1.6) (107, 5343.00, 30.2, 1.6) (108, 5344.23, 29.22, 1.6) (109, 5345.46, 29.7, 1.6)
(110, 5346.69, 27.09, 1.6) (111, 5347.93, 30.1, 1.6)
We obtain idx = 28.8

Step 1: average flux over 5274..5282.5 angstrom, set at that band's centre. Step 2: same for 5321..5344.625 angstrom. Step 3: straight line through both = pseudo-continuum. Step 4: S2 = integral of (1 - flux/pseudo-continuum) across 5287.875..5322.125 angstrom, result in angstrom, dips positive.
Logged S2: -2.7 angstrom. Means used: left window 28.1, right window 28.8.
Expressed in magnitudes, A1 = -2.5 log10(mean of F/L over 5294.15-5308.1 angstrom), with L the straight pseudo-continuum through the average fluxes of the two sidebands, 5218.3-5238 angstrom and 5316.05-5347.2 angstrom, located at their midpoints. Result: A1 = -0.04 mag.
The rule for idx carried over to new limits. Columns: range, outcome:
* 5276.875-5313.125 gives 30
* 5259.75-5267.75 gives 24.6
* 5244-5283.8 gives 27.3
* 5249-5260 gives 28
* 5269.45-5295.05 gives 29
